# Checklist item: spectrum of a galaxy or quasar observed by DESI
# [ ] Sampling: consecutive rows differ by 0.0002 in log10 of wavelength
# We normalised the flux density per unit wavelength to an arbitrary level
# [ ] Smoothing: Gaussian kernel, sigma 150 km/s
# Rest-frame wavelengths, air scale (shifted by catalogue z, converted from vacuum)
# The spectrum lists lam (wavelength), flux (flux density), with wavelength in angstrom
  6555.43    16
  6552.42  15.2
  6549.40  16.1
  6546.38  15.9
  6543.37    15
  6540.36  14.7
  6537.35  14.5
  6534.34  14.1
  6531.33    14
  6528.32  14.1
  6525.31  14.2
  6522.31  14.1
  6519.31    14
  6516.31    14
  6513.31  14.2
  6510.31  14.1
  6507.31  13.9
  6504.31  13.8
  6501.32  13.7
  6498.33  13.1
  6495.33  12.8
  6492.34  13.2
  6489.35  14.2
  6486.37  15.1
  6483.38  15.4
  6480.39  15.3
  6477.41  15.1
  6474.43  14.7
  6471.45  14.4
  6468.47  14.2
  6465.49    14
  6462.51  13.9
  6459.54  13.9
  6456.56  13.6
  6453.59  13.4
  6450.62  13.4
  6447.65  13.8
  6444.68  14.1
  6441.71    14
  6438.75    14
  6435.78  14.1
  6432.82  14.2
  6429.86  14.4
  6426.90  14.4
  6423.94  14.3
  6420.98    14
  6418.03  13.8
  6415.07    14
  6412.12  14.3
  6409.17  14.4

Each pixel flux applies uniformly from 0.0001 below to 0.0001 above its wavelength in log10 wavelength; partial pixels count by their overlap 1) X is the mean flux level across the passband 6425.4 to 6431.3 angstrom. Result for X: 14.4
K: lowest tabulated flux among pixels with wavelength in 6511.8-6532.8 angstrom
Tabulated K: 14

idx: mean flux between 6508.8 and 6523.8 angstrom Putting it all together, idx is 14.1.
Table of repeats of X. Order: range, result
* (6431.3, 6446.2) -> 14.1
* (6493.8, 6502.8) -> 13.2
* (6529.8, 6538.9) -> 14.2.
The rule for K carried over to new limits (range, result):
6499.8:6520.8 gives 13.7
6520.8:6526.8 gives 14.1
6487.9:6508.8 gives 12.8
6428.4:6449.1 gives 13.8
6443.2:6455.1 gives 13.4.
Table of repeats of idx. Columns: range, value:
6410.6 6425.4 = 14.1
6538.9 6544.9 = 14.9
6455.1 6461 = 13.7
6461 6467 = 14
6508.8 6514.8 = 14.1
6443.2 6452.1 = 13.8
